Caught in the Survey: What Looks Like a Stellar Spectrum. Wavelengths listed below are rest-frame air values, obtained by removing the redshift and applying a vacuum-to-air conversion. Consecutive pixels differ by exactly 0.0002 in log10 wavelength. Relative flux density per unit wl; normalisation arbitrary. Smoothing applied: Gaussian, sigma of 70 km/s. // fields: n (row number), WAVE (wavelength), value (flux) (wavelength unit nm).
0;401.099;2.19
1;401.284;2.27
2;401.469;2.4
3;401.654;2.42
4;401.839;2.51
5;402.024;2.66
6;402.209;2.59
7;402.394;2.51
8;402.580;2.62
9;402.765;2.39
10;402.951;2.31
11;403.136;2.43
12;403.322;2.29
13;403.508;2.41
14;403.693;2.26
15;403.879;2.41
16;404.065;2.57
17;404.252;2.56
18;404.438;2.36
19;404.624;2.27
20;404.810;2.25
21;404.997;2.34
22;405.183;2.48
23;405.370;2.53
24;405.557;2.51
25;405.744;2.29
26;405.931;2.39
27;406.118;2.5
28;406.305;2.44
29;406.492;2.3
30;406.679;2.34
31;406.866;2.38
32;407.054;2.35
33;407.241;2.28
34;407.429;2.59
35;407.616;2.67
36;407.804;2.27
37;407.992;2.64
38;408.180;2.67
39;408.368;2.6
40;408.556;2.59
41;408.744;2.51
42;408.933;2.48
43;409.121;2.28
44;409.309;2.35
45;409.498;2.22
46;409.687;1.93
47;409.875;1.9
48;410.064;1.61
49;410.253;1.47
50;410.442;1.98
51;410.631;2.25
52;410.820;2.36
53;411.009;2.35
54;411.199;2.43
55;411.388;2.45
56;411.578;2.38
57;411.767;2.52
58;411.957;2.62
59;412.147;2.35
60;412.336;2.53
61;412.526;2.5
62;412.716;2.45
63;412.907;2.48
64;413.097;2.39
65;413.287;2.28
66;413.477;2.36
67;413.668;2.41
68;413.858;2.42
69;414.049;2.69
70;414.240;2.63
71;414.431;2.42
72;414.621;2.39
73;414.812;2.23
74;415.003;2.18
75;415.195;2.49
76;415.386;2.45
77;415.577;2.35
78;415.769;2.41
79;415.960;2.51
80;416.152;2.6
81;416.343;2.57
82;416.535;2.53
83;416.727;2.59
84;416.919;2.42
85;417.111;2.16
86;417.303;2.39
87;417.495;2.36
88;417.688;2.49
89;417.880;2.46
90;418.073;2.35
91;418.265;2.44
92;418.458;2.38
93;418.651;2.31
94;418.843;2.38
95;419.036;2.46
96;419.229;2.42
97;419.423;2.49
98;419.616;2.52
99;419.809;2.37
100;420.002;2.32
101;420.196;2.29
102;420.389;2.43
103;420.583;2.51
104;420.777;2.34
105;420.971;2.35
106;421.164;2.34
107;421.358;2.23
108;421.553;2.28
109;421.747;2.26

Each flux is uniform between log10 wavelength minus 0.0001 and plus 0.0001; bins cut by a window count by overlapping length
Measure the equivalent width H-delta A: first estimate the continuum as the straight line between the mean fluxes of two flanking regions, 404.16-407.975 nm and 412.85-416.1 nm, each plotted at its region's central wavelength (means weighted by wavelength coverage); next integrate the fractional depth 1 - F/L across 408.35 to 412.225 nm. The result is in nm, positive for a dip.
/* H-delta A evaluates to 0.25 nm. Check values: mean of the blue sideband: 2.41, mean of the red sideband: 2.42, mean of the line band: 2.26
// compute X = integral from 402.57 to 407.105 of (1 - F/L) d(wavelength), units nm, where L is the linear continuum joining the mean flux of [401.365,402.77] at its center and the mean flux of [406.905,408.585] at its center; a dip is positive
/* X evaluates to 0.21 nm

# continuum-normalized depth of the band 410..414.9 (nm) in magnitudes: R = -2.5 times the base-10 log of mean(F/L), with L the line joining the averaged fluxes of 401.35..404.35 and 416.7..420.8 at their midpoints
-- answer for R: 0.033 mag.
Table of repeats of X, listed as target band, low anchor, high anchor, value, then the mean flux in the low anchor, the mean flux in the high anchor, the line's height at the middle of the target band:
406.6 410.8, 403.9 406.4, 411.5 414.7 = 0.257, 2.42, 2.46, 2.44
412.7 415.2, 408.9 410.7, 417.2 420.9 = -0.244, 2.03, 2.4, 2.2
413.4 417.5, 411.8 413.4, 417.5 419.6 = -0.001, 2.45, 2.42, 2.44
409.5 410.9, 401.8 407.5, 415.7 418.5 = 0.281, 2.42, 2.45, 2.43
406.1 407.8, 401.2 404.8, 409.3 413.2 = -0.049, 2.43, 2.26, 2.35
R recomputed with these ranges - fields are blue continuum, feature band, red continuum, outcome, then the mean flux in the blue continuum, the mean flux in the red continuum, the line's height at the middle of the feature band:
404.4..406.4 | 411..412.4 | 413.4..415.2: -0.02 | 2.4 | 2.42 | 2.41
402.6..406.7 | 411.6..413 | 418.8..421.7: -0.04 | 2.4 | 2.38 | 2.39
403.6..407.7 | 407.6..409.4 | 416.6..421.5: -0.04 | 2.41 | 2.39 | 2.41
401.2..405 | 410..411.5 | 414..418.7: 0.14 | 2.42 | 2.43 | 2.43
